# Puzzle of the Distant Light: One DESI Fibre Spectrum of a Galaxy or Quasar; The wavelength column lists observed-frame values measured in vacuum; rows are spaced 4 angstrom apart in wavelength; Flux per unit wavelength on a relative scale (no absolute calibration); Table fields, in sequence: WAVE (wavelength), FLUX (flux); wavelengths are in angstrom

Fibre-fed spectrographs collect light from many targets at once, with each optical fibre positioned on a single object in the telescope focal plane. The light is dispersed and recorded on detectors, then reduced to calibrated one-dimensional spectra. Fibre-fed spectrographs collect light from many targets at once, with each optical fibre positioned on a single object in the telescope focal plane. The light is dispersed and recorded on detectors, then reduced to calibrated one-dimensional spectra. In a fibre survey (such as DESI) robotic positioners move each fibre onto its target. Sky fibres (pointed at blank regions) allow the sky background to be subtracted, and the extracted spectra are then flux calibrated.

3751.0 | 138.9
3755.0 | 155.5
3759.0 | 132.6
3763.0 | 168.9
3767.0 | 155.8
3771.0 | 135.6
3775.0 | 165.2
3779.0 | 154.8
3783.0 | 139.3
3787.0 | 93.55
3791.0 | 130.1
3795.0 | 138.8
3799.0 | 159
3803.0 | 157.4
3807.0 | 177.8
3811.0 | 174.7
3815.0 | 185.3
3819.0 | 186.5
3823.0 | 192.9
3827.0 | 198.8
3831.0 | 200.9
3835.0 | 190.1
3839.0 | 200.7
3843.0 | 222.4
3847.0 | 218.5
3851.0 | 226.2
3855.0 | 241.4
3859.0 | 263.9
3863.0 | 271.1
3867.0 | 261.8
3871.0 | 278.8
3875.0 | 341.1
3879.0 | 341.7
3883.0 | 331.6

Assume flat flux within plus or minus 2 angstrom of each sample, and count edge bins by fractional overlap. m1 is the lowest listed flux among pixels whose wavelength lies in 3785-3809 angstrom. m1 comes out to 93.55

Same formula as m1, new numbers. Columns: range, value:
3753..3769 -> 132.6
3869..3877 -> 278.8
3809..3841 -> 174.7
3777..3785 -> 139.3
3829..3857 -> 190.1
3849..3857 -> 226.2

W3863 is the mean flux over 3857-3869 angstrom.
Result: 266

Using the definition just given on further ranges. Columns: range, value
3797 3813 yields 167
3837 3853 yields 217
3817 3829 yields 193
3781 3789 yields 116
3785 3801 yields 130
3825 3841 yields 198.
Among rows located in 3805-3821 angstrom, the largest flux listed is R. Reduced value 186.5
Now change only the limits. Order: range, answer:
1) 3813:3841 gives 200.9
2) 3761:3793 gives 168.9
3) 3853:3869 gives 271.1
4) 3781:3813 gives 177.8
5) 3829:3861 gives 263.9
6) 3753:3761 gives 155.5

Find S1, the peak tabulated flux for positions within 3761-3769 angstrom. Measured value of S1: 168.9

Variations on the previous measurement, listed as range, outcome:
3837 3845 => 222.4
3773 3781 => 165.2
